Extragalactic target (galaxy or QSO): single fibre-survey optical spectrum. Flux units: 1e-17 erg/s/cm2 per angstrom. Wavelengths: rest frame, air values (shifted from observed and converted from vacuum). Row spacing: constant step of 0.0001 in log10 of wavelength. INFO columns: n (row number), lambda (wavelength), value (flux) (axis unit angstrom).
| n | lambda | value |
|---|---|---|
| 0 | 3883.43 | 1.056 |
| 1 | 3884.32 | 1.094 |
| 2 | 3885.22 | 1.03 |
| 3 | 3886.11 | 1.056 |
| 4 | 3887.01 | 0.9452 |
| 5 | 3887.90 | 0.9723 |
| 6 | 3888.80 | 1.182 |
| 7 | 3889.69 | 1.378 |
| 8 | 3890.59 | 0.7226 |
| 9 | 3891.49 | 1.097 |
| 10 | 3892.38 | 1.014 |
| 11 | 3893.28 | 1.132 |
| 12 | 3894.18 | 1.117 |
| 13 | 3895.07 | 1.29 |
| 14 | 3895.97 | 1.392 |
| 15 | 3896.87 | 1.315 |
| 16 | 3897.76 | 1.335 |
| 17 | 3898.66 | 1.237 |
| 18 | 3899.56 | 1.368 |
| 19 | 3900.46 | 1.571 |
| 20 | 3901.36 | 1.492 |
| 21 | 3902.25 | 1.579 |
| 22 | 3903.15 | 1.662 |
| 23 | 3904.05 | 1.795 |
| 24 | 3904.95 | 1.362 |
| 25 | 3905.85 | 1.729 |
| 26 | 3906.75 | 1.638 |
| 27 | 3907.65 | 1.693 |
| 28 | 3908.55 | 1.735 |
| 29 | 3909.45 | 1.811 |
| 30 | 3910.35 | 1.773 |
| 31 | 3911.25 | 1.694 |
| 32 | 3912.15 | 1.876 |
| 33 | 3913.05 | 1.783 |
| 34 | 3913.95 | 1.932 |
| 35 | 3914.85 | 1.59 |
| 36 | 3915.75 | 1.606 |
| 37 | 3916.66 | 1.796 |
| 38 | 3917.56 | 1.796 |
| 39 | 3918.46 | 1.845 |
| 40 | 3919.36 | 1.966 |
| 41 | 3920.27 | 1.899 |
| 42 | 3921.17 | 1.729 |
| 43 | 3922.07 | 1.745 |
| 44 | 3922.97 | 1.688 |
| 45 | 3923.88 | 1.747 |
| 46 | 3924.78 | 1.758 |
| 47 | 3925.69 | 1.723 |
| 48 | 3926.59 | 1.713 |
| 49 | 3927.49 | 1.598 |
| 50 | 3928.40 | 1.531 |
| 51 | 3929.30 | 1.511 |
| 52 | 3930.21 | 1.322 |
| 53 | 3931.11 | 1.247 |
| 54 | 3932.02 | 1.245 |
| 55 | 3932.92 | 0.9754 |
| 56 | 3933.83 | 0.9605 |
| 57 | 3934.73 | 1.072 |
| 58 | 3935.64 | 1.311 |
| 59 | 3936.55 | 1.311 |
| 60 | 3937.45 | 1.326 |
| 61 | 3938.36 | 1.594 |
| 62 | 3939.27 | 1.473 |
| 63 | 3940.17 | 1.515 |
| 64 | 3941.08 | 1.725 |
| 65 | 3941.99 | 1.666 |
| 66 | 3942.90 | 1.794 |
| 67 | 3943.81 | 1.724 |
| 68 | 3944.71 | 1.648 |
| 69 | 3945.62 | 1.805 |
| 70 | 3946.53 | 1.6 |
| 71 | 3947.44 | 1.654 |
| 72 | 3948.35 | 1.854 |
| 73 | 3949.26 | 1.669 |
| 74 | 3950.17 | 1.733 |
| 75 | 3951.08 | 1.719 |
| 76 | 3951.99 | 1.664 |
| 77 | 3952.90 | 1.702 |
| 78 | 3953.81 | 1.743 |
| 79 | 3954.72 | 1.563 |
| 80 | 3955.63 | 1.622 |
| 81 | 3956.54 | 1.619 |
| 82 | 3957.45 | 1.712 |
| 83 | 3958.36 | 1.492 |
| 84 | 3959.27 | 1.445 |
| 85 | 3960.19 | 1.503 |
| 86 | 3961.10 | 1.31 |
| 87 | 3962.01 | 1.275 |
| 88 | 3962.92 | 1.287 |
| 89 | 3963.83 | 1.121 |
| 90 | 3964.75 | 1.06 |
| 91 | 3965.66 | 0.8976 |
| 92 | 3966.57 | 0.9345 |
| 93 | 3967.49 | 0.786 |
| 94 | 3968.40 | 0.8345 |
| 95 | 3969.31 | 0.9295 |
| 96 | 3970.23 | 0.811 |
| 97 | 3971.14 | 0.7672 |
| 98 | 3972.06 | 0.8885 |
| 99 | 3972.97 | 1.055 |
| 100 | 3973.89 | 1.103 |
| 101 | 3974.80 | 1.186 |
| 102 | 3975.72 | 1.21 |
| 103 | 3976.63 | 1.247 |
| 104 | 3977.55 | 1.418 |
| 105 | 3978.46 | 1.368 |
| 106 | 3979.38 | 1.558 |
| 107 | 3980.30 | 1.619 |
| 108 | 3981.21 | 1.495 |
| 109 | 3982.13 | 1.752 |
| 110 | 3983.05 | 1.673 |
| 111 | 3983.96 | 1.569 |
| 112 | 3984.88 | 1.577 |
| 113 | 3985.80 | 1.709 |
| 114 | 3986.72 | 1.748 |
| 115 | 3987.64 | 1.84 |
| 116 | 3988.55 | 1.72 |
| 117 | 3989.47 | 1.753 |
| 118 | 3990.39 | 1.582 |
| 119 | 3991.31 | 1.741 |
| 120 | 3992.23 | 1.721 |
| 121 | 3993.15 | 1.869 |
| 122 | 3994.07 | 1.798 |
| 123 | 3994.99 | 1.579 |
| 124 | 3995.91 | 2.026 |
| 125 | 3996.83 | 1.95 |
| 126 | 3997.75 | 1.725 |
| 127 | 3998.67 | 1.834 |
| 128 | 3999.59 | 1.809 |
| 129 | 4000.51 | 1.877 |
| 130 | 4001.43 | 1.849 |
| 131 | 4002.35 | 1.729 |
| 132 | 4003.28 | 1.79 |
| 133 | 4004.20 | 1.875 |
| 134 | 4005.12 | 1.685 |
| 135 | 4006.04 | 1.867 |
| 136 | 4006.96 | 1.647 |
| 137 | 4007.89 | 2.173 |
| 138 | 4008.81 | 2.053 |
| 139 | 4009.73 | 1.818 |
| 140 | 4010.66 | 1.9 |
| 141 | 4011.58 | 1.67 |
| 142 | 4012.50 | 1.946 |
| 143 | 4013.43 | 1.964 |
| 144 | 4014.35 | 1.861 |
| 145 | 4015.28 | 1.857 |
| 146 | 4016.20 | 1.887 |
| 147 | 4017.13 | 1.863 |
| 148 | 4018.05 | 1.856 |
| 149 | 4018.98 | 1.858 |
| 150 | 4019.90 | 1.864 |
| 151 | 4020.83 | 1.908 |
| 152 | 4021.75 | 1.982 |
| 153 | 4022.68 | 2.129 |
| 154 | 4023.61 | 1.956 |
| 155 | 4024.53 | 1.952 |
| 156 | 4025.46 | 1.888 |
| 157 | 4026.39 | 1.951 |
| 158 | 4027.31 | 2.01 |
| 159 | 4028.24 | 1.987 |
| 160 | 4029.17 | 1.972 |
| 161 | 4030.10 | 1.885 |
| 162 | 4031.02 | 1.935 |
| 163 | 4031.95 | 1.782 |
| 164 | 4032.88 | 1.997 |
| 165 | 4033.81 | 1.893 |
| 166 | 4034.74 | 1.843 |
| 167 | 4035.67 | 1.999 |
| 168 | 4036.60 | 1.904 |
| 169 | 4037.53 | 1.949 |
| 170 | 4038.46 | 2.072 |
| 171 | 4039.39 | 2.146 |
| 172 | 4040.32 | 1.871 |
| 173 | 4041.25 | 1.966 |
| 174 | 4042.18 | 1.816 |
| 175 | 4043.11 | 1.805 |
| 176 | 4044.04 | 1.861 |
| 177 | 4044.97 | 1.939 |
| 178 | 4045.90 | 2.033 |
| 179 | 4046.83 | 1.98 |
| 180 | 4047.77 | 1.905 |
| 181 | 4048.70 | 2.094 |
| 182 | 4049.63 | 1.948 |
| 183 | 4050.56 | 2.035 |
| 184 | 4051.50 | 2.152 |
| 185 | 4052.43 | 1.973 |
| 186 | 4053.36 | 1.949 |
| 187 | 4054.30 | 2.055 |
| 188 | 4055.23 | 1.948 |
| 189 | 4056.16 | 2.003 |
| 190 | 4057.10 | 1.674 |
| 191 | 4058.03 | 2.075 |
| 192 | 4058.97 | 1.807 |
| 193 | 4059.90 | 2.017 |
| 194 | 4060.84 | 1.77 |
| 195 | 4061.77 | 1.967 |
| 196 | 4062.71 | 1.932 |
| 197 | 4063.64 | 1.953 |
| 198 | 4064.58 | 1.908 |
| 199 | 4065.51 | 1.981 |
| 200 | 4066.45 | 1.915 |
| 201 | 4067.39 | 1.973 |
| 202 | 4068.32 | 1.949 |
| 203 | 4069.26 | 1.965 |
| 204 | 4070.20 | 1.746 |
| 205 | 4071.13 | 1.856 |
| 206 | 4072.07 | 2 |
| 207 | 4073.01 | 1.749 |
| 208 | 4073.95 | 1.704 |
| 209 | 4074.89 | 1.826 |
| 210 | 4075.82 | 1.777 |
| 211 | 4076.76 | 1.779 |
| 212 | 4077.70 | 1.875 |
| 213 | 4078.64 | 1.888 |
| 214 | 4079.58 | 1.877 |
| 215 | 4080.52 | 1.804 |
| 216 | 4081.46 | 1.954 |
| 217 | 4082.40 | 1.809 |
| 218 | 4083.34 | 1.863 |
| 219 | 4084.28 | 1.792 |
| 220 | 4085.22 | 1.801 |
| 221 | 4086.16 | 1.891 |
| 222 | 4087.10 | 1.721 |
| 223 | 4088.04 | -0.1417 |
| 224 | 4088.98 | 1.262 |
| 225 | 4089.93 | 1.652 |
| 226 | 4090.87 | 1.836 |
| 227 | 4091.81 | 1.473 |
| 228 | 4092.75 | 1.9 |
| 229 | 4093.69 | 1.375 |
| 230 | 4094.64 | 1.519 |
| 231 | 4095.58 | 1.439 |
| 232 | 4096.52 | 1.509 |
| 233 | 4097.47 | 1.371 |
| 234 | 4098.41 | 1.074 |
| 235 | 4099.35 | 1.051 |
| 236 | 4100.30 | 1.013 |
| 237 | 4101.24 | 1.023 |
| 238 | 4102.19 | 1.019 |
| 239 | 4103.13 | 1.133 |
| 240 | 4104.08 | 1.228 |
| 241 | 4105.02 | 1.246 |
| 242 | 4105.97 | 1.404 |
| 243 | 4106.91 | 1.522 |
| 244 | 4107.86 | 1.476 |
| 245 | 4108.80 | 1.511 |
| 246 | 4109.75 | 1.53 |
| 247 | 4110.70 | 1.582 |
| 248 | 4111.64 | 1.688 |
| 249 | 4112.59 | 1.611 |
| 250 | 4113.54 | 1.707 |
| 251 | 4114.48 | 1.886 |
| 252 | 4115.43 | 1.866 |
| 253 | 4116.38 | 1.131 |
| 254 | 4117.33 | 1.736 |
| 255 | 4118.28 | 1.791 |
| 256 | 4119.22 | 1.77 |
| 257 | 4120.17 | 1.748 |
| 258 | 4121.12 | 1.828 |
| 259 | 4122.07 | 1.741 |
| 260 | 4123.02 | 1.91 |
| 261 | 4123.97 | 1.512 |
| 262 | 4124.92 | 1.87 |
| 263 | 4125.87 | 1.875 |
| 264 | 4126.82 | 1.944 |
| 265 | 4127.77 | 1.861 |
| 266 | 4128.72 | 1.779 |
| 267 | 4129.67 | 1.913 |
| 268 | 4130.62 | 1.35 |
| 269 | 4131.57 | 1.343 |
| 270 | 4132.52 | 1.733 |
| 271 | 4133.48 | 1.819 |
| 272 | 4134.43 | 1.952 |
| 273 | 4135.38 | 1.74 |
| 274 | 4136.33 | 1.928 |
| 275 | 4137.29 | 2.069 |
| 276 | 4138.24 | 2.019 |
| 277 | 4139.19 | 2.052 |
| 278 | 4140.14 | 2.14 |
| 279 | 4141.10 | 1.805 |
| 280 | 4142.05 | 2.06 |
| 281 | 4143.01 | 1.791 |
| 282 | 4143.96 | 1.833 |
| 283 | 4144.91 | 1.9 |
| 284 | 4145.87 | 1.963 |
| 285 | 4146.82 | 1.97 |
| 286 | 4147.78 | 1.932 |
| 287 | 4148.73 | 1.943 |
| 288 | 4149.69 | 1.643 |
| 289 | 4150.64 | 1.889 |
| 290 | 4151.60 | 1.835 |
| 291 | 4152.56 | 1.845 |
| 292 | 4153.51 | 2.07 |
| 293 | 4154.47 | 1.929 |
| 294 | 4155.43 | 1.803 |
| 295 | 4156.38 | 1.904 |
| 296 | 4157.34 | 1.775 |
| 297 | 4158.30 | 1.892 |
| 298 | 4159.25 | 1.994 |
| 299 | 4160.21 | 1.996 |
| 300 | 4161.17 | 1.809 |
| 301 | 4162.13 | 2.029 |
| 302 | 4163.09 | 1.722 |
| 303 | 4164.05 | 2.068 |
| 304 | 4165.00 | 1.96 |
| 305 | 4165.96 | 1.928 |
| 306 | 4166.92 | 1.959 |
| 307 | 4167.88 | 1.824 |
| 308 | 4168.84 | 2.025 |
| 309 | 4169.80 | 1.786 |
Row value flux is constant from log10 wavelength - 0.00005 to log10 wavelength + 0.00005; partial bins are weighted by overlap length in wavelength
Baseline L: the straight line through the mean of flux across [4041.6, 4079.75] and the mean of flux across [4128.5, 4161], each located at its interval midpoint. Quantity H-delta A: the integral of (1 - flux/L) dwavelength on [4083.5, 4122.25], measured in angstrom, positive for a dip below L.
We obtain 8.4 angstrom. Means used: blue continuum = 1.91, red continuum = 1.87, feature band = 1.48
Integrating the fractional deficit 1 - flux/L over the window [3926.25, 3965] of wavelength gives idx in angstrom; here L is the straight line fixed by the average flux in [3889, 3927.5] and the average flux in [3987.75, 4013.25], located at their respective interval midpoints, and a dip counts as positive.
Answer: 4.0 angstrom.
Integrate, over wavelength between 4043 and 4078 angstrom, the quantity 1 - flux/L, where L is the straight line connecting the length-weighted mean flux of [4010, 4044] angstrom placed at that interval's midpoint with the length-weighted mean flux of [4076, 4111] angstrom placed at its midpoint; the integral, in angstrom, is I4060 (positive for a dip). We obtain -4.5 angstrom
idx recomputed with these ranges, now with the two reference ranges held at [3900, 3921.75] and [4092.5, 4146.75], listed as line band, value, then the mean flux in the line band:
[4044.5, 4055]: -2.10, 2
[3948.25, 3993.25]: 7.36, 1.42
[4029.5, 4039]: -1.43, 1.93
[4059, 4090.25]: -2.28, 1.78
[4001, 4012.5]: -1.06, 1.84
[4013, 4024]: -1.52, 1.91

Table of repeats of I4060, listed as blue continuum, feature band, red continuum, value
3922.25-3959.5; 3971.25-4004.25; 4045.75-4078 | 1.86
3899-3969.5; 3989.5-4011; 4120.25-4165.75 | -2.29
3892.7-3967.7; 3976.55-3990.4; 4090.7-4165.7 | -0.27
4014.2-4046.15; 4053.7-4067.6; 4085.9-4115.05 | -1.90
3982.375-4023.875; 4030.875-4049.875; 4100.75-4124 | -2.33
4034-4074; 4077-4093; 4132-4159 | 2.20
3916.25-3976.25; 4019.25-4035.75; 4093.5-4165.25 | -3.97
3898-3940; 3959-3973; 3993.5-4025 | 5.48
